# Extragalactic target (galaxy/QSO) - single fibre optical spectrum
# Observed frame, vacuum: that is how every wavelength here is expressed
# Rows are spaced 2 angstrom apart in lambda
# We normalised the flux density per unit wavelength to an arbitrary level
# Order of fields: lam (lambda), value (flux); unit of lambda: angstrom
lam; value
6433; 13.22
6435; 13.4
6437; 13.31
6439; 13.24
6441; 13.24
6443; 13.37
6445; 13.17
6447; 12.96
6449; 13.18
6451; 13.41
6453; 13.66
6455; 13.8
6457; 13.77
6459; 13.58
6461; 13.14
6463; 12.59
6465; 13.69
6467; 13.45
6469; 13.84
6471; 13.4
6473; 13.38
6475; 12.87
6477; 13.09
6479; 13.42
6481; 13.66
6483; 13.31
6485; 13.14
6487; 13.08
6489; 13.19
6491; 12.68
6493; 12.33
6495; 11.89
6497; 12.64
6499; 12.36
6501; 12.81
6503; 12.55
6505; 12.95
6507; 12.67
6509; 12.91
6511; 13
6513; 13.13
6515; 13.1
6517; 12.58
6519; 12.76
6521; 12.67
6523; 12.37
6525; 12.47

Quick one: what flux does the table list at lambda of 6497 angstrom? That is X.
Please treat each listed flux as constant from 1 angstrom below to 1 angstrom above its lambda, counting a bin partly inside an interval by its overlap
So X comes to 12.64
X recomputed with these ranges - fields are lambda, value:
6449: 13.18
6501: 12.81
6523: 12.37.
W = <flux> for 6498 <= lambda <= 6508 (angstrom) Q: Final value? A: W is 12.7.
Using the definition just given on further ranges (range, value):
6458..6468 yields 13.3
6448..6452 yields 13.3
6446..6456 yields 13.4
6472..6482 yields 13.3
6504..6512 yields 12.9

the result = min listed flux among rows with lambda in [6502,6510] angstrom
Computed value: 12.55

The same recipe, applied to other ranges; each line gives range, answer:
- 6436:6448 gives 12.96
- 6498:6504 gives 12.36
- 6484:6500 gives 11.89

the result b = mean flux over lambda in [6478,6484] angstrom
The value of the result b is 13.5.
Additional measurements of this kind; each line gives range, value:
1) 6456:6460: 13.7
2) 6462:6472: 13.4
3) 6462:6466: 13.1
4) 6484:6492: 13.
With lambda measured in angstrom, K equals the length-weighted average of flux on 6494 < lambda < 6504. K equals 12.4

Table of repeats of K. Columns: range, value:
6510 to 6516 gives 13.1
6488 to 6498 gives 12.5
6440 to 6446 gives 13.3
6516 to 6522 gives 12.7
